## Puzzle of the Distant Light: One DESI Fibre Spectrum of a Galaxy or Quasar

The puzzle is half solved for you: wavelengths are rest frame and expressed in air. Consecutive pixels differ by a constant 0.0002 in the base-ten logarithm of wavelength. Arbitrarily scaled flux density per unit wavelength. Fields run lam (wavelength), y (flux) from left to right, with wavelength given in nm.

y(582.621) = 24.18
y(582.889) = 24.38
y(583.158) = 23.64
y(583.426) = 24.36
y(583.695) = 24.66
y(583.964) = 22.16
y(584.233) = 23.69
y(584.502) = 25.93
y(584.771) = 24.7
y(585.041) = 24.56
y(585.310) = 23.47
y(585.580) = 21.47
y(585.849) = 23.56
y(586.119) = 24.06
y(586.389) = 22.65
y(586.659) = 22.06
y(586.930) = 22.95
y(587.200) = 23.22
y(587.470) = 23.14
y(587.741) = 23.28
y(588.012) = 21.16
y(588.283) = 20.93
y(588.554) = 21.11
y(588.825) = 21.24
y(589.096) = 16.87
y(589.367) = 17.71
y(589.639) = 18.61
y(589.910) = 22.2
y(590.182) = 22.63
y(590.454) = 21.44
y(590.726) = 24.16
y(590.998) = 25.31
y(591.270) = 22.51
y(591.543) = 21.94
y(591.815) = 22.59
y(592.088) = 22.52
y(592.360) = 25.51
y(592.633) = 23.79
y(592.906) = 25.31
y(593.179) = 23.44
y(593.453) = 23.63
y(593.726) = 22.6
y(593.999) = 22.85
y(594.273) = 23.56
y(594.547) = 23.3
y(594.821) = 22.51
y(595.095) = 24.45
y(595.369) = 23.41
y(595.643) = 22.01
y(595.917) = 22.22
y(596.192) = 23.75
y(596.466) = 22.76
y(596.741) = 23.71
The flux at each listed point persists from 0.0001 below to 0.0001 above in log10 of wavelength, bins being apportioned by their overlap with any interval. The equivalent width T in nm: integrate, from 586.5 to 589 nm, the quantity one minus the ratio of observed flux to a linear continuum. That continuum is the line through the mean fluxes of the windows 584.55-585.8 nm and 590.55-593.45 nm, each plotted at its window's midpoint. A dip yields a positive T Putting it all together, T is 0.18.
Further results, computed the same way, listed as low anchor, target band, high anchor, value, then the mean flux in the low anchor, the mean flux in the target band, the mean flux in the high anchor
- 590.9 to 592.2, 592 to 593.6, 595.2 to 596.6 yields -0.08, 22.9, 24.1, 22.9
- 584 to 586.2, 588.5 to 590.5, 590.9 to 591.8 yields 0.27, 23.9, 20.1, 23.1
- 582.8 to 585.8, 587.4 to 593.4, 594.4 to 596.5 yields 0.33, 23.9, 22.2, 23.1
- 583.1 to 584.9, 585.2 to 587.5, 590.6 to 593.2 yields 0.11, 24.2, 22.9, 23.7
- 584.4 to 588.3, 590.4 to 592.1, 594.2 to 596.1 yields 0.01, 23.2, 23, 23.1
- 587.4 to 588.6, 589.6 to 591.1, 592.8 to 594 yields 0.01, 21.9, 22.6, 23.6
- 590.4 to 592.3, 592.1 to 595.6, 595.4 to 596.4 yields -0.11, 23.1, 23.6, 22.8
